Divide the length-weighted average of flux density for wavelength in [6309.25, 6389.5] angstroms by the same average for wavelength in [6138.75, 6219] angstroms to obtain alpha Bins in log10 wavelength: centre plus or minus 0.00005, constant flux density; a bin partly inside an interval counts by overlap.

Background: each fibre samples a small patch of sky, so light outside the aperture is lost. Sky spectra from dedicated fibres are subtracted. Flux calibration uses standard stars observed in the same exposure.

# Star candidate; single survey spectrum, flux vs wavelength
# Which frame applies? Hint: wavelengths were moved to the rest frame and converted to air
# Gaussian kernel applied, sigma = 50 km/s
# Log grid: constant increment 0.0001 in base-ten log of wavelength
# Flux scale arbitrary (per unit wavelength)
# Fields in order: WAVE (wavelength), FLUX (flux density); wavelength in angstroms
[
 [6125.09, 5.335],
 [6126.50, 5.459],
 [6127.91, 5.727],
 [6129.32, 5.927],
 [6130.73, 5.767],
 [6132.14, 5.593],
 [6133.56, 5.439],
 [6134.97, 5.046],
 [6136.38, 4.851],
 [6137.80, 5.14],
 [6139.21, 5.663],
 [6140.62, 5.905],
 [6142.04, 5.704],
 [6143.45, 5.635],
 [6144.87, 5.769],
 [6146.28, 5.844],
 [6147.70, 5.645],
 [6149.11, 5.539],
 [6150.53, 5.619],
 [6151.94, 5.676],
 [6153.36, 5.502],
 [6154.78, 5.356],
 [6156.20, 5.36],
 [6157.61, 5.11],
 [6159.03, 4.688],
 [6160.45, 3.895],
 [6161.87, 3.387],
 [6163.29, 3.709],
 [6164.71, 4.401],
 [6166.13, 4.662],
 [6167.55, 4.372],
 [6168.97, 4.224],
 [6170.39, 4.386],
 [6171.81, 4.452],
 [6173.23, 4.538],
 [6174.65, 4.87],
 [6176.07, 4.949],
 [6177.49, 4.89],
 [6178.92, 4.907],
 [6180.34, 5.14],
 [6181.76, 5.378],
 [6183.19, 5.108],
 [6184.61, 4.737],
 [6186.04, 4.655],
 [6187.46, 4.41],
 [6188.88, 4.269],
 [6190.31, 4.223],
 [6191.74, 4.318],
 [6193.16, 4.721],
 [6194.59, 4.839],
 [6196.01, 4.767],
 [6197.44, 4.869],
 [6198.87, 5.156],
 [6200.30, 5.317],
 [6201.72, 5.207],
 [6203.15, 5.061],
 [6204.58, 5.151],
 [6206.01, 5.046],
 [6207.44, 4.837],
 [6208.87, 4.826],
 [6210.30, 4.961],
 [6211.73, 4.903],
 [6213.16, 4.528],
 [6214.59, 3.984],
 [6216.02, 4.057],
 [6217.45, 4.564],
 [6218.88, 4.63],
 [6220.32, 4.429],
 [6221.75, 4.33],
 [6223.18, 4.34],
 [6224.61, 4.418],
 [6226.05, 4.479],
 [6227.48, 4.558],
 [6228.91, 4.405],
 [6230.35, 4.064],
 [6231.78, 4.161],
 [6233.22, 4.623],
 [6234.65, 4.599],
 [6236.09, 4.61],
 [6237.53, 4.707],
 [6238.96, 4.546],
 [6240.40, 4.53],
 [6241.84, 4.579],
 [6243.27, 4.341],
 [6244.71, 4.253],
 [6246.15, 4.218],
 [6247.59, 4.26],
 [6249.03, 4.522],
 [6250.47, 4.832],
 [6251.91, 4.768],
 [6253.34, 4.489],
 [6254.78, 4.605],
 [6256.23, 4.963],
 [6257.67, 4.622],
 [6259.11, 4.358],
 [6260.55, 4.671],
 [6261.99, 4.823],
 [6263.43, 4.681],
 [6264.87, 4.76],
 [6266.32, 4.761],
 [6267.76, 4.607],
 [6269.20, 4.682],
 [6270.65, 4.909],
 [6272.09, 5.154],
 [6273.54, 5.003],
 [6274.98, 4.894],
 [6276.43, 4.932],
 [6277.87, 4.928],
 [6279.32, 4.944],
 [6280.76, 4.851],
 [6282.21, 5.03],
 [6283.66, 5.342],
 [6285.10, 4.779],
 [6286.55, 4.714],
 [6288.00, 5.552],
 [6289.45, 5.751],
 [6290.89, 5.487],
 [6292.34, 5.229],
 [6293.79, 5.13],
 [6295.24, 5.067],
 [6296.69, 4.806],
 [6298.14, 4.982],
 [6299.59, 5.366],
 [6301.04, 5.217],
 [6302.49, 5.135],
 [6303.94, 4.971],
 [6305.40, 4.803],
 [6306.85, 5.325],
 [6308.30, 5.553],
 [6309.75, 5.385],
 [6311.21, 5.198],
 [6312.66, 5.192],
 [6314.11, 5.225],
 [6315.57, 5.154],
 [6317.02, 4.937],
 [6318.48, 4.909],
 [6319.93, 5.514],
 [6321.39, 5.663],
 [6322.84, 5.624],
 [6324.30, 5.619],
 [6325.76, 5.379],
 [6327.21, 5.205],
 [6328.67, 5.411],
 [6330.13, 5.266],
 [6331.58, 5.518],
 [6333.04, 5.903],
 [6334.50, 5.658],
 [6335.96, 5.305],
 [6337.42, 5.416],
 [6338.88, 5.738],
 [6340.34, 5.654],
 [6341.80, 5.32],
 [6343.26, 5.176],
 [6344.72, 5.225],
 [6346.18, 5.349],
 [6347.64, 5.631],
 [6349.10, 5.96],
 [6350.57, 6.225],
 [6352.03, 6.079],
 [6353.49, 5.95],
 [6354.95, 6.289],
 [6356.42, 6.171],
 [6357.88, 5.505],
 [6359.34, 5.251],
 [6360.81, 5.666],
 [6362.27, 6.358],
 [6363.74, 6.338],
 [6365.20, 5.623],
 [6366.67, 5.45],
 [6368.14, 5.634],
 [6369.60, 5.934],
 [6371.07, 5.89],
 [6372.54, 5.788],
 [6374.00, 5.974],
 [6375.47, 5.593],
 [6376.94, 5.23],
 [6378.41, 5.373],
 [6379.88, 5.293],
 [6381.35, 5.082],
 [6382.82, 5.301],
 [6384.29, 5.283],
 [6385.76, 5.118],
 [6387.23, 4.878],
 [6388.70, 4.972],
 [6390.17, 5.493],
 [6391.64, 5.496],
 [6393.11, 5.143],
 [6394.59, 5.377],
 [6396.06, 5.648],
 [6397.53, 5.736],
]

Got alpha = 1.13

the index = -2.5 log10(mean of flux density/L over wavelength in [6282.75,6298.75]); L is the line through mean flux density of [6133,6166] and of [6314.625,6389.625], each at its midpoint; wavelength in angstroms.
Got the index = 0.053 mag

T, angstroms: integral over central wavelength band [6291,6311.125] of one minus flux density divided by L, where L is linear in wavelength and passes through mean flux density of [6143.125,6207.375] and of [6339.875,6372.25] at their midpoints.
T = 1.2 angstroms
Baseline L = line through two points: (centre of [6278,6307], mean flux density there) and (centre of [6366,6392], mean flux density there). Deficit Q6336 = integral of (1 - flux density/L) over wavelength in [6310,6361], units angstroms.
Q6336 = -2.4 angstroms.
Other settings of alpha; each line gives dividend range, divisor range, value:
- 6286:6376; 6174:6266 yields 1.18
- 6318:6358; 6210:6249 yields 1.26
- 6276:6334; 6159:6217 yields 1.12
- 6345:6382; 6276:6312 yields 1.12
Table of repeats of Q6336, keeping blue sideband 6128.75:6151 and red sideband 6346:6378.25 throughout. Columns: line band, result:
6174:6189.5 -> 2.1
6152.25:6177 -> 4.4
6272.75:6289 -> 2.0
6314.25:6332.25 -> 1.3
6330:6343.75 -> 0.7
